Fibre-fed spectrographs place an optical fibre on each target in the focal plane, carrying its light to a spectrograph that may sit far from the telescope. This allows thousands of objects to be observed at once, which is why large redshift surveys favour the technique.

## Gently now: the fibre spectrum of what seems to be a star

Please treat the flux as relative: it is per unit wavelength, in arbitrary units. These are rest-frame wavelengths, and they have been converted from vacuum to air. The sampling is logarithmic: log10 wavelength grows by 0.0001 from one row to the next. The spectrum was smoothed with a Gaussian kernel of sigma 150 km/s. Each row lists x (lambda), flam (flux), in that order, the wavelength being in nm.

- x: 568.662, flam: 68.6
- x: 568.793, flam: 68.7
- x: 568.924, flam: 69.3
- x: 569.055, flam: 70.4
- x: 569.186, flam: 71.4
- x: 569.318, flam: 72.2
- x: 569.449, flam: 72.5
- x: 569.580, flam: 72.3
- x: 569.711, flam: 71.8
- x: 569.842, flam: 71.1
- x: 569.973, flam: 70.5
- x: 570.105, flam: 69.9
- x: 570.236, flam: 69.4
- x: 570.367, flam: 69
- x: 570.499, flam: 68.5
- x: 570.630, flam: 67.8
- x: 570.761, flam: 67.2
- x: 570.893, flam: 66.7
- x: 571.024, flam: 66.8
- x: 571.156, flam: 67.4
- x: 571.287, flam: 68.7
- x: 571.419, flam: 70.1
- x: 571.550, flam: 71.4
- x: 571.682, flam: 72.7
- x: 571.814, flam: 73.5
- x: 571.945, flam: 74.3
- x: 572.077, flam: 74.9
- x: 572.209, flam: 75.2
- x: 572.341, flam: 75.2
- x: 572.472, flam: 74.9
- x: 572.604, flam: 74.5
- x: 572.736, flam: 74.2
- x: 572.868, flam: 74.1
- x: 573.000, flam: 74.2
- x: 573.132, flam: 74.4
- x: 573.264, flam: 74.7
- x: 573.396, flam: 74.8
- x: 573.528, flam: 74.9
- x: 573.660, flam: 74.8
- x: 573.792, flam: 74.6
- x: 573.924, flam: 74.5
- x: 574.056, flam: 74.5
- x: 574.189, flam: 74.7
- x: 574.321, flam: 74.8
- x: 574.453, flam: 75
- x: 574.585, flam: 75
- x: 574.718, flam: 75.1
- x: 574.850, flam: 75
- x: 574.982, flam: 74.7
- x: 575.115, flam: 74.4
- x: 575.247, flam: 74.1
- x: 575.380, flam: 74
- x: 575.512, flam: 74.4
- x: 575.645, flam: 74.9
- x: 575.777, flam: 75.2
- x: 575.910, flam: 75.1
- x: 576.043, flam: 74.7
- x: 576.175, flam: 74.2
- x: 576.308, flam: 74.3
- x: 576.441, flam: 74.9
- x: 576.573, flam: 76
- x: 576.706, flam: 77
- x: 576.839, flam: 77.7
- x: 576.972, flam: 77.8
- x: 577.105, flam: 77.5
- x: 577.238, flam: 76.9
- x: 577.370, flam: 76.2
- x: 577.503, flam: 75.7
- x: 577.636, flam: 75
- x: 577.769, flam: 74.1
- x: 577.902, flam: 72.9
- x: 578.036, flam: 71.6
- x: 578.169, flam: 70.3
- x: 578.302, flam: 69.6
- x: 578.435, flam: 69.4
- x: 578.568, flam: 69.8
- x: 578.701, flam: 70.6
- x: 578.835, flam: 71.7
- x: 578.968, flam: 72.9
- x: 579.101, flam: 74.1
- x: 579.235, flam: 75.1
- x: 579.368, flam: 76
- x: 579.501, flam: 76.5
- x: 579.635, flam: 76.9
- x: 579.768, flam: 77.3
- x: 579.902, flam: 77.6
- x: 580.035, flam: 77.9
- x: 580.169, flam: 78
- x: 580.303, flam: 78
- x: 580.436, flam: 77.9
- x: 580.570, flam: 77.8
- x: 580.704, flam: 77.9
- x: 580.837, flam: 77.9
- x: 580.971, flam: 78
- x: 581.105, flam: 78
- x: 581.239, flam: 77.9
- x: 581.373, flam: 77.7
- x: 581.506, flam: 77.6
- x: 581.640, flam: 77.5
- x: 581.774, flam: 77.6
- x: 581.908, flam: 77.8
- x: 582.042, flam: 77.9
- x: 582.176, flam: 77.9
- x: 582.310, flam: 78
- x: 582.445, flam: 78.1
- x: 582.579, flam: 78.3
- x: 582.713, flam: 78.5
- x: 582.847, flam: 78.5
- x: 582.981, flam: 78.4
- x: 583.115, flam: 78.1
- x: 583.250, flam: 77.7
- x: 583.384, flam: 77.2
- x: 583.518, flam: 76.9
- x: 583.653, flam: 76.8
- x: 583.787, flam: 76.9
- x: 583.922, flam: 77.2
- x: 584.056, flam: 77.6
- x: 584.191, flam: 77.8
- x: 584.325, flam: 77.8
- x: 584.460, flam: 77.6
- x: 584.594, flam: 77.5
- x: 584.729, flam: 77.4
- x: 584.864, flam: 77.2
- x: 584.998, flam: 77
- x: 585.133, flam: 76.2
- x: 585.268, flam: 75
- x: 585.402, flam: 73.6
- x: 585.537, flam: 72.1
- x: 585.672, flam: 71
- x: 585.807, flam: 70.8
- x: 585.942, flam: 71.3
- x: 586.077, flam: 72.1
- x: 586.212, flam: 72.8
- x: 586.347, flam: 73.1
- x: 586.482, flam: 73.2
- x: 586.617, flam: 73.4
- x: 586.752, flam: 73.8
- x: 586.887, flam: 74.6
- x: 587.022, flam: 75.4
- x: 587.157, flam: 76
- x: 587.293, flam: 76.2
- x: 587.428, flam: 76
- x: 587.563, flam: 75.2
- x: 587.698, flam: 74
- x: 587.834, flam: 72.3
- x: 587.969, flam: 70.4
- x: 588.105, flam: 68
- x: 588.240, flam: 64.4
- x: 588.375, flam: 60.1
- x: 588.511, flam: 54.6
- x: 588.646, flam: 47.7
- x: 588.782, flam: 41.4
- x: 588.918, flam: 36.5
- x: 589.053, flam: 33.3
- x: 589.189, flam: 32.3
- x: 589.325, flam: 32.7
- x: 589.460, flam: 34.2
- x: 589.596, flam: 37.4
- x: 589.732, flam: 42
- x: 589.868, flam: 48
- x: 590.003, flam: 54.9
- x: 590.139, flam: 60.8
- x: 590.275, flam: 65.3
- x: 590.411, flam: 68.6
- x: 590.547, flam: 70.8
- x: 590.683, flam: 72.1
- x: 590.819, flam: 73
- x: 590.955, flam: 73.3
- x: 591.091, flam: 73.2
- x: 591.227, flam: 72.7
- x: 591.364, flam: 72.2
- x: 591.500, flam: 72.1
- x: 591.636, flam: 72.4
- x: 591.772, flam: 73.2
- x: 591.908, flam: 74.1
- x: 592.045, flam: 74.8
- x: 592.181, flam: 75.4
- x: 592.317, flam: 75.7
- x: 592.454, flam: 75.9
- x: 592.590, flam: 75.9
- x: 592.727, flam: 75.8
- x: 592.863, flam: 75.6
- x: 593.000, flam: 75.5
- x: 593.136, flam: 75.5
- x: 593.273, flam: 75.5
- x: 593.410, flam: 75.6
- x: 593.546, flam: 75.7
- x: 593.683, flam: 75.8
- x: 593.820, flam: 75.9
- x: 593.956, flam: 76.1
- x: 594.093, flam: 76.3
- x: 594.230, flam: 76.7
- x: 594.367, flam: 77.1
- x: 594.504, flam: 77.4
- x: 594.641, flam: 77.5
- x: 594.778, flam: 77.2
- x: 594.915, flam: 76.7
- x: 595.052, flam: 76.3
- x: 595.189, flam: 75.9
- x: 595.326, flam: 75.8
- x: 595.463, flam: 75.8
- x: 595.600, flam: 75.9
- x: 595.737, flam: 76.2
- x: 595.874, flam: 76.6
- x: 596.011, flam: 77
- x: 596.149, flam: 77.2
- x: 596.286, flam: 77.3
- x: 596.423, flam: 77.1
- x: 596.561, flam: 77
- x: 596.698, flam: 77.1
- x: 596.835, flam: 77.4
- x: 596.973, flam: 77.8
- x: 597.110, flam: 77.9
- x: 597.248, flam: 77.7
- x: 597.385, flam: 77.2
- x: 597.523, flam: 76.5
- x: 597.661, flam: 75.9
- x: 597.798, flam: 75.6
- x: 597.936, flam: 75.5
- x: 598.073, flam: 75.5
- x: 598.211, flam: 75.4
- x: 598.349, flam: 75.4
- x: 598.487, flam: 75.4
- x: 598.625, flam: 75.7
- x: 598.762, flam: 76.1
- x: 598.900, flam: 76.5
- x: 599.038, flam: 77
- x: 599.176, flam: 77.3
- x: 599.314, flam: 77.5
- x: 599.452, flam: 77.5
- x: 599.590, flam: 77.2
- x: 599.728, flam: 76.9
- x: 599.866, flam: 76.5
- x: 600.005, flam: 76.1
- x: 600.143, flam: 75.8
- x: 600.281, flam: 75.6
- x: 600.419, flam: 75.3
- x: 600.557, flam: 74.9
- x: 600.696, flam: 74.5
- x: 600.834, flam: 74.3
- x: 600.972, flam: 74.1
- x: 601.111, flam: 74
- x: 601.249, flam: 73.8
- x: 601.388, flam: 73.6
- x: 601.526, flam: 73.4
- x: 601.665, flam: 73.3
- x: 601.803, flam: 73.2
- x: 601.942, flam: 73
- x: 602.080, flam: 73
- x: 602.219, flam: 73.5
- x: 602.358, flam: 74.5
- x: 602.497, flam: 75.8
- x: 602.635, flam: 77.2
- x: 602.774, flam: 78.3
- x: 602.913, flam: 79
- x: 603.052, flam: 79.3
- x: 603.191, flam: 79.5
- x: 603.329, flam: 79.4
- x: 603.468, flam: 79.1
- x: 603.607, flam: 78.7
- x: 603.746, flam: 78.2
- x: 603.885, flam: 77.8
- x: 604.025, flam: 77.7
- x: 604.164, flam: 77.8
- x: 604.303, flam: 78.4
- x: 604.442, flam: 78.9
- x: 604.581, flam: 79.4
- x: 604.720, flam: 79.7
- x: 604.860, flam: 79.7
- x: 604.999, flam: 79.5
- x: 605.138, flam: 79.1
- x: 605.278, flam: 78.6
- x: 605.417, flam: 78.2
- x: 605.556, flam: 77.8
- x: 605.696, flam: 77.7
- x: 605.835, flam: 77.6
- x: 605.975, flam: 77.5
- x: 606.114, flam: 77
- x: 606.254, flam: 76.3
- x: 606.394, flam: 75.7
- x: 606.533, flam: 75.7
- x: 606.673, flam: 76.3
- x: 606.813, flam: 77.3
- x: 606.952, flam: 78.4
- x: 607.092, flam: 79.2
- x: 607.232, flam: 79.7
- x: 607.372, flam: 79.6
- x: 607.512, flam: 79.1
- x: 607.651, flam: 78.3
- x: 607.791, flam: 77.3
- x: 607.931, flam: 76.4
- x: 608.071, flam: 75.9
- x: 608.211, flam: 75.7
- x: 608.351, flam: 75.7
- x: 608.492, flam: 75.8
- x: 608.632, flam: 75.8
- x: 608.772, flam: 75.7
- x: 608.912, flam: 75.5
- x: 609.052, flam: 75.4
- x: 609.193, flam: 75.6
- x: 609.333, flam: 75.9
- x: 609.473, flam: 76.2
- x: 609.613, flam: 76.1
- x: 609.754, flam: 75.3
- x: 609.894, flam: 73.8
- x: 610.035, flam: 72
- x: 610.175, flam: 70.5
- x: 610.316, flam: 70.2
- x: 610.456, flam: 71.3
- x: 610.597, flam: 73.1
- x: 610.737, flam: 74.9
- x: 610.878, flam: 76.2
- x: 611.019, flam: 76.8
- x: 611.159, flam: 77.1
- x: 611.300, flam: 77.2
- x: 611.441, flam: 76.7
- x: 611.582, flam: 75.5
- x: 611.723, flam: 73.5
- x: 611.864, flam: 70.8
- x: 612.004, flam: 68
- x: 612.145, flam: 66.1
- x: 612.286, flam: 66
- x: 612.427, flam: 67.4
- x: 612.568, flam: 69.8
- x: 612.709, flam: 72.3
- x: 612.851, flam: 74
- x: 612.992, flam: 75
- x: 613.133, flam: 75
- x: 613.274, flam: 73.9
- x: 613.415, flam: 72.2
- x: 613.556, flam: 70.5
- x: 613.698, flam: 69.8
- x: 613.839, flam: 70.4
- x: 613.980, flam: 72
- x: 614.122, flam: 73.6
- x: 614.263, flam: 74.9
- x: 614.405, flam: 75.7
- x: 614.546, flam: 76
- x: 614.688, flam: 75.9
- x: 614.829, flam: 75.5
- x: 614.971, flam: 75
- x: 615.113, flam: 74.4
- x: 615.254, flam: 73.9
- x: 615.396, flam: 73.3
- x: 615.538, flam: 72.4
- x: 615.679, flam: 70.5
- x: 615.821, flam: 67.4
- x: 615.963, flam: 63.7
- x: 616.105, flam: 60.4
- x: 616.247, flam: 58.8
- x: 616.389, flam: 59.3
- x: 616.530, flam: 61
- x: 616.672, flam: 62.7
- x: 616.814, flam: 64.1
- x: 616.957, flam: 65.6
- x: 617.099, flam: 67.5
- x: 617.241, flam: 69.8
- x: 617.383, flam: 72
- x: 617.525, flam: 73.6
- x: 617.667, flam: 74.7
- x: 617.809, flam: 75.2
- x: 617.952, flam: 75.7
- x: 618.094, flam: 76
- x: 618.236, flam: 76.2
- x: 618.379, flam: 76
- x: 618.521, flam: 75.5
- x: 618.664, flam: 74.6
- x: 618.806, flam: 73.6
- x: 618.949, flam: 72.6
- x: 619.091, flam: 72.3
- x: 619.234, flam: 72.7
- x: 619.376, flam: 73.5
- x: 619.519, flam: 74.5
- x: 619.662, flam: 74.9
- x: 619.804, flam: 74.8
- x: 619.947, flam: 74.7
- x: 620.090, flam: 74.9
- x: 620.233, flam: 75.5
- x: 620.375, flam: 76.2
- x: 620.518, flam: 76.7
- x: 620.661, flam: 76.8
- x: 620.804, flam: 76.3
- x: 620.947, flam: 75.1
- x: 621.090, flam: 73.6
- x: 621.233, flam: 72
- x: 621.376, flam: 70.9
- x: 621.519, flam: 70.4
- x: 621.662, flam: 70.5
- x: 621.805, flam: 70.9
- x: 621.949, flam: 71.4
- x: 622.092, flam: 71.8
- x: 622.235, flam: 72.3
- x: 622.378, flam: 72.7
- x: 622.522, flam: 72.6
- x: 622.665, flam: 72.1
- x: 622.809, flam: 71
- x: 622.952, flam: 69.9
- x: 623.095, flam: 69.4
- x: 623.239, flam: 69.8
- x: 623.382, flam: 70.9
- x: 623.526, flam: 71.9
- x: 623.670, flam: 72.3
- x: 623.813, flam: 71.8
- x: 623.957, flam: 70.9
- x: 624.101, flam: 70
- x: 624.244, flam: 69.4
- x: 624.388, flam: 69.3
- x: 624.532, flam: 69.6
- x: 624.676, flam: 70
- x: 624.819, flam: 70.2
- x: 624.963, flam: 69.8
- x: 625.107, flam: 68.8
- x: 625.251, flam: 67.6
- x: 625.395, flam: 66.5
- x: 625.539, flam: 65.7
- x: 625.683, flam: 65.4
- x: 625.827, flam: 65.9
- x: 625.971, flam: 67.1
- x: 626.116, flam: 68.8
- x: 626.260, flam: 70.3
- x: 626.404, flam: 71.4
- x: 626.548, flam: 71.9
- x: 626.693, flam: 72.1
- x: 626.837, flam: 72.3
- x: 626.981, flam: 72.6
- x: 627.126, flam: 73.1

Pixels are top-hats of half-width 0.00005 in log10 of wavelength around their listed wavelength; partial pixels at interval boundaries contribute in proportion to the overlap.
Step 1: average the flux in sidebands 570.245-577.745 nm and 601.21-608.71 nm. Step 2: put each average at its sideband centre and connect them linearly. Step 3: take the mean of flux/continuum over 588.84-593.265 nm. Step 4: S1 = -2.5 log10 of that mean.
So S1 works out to 0.19 mag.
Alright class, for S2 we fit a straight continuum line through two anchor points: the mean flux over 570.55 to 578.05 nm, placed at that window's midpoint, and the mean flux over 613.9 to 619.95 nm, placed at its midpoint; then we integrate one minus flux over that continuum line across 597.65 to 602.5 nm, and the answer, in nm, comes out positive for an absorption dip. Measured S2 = -0.18 nm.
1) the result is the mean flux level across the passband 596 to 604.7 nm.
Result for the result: 76.4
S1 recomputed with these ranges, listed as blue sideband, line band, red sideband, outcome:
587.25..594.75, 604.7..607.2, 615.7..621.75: -0.129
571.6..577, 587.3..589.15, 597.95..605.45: 0.258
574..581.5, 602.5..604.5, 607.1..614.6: -0.058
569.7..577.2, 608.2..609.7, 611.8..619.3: -0.064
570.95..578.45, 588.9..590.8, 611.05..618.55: 0.407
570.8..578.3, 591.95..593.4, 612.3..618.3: -0.042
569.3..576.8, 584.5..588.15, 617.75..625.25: -0.015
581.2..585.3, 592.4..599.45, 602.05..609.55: 0.015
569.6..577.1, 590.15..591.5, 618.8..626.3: 0.028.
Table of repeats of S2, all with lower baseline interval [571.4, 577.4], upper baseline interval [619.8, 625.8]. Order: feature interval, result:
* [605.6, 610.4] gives -0.25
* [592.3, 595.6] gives -0.12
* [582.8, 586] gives -0.09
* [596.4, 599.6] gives -0.15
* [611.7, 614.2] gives 0.03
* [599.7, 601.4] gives -0.05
